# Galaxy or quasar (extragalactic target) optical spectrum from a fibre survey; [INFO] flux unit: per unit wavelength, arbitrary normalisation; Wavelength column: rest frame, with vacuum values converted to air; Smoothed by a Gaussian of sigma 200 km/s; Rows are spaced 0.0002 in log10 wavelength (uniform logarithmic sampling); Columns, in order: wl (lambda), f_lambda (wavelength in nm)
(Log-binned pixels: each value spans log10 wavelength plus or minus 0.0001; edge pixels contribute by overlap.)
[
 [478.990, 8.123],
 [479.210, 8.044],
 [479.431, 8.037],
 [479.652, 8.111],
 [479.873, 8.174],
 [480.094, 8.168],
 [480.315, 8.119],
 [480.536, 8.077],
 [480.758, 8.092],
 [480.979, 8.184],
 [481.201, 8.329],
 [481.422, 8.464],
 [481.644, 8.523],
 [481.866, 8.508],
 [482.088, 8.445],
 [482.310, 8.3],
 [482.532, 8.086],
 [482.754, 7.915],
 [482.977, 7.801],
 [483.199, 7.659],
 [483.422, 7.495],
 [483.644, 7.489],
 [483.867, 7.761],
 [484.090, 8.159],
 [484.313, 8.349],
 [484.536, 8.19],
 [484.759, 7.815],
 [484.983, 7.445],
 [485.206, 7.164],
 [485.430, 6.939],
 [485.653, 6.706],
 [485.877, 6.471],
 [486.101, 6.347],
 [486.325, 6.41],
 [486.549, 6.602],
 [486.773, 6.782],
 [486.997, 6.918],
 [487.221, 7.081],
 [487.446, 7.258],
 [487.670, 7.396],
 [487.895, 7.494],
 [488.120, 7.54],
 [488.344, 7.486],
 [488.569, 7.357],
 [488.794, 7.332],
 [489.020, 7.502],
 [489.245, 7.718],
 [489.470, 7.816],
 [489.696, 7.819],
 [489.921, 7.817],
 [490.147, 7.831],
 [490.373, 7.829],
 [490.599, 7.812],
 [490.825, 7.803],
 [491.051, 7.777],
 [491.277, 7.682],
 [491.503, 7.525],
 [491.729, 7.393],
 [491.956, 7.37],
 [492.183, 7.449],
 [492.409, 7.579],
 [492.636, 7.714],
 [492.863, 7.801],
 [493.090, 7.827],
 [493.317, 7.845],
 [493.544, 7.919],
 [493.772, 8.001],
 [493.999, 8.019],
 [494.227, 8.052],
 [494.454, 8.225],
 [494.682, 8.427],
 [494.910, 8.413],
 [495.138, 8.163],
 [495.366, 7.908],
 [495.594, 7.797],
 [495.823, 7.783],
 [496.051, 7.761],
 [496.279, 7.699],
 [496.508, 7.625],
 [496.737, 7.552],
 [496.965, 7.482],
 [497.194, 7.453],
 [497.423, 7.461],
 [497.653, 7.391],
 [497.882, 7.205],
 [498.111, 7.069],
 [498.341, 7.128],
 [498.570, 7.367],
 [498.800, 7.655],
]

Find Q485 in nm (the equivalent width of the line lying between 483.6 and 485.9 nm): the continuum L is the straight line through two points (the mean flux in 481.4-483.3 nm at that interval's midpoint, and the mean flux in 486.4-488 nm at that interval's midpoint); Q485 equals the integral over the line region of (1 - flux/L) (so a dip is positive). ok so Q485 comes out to 0.028 nm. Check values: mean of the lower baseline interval 8.18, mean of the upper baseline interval 7.06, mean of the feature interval 7.54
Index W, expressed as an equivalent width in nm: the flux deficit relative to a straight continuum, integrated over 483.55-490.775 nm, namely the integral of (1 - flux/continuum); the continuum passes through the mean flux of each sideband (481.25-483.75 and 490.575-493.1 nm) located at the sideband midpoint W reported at 0.42 nm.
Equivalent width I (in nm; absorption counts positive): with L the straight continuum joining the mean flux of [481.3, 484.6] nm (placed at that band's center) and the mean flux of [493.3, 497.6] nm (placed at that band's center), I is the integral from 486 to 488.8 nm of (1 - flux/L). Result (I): 0.33 nm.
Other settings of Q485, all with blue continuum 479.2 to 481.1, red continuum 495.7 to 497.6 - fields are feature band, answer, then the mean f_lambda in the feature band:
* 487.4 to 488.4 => 0.054 nm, 7.45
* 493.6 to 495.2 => -0.107 nm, 8.17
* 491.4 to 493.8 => 0.017 nm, 7.66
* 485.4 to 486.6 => 0.208 nm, 6.55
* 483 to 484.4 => 0.034 nm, 7.81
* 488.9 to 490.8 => 0.010 nm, 7.76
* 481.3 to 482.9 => -0.051 nm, 8.31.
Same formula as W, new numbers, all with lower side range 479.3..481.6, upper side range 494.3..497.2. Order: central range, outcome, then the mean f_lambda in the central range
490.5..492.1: 0.071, 7.62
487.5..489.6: 0.135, 7.51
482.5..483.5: 0.044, 7.78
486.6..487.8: 0.147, 7.07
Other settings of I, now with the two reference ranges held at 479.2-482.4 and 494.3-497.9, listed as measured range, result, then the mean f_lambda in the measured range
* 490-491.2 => 0.022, 7.8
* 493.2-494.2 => -0.012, 7.95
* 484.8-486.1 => 0.187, 6.94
